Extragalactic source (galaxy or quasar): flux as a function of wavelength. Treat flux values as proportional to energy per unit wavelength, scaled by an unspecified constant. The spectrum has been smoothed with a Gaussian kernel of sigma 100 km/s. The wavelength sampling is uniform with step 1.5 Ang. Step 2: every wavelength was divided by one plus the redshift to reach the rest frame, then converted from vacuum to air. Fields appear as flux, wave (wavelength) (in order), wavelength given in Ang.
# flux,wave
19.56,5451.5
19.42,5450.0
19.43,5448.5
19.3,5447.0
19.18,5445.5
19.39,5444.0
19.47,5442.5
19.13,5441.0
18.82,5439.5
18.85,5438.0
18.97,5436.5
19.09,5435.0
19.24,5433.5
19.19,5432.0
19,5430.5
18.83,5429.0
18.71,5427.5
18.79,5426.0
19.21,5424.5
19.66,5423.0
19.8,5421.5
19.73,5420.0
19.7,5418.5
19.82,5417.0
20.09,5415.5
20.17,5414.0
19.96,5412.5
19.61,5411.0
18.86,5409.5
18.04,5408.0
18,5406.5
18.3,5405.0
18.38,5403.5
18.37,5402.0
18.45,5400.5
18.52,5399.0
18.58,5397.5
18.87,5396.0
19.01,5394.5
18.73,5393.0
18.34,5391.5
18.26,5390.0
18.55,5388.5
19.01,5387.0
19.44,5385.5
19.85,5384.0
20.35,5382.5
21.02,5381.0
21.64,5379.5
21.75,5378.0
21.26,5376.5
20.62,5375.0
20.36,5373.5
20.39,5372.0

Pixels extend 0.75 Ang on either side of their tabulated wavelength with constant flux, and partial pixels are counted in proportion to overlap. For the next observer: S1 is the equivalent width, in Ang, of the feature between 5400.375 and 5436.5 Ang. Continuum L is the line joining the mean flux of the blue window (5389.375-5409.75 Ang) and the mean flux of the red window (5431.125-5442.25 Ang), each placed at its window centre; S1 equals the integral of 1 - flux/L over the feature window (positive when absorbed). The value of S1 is -0.7 Ang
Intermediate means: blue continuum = 18.5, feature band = 19.1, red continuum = 19.1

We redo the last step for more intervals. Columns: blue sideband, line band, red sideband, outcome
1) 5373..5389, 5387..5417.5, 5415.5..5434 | 1.57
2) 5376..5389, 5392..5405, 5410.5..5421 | 0.98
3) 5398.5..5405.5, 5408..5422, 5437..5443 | -0.78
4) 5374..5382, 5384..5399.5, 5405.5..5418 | 1.24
